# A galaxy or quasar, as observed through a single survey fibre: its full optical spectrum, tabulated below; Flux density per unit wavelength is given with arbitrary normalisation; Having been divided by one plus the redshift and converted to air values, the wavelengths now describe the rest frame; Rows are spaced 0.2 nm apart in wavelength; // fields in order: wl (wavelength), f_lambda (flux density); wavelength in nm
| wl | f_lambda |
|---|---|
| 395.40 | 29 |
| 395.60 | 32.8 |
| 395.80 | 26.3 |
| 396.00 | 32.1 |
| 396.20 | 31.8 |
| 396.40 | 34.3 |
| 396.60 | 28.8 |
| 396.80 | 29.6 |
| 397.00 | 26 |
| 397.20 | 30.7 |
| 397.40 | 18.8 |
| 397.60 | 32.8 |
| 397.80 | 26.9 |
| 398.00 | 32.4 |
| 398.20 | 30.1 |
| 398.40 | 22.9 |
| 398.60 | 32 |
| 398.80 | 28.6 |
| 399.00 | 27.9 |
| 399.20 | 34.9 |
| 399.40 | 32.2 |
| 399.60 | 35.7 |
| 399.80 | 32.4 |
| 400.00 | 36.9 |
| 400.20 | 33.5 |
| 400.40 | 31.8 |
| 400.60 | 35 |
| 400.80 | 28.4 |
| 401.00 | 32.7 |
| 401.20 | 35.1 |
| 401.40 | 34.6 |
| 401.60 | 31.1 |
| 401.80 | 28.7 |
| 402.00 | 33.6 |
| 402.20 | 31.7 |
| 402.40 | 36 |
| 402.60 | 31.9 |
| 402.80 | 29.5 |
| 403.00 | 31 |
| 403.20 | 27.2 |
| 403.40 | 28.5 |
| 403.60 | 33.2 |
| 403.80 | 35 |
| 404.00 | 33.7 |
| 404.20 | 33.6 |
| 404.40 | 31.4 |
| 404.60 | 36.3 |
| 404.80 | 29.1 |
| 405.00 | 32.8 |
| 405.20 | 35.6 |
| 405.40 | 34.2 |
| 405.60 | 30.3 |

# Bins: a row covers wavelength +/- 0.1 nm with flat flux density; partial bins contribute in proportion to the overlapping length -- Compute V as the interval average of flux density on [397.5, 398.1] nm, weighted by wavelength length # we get 30.7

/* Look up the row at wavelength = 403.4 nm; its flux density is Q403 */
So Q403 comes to 28.5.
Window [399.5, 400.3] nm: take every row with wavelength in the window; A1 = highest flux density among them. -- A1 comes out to 36.9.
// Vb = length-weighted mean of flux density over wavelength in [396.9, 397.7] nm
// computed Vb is 27.1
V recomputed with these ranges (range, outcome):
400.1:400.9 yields 32.2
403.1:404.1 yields 31.5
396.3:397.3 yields 29.9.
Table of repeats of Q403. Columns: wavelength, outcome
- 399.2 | 34.9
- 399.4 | 32.2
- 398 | 32.4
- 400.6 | 35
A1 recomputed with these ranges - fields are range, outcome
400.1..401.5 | 35.1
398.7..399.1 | 28.6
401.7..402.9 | 36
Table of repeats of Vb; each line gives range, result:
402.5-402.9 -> 30.7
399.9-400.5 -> 34.1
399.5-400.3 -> 34.6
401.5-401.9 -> 29.9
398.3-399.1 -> 27.9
